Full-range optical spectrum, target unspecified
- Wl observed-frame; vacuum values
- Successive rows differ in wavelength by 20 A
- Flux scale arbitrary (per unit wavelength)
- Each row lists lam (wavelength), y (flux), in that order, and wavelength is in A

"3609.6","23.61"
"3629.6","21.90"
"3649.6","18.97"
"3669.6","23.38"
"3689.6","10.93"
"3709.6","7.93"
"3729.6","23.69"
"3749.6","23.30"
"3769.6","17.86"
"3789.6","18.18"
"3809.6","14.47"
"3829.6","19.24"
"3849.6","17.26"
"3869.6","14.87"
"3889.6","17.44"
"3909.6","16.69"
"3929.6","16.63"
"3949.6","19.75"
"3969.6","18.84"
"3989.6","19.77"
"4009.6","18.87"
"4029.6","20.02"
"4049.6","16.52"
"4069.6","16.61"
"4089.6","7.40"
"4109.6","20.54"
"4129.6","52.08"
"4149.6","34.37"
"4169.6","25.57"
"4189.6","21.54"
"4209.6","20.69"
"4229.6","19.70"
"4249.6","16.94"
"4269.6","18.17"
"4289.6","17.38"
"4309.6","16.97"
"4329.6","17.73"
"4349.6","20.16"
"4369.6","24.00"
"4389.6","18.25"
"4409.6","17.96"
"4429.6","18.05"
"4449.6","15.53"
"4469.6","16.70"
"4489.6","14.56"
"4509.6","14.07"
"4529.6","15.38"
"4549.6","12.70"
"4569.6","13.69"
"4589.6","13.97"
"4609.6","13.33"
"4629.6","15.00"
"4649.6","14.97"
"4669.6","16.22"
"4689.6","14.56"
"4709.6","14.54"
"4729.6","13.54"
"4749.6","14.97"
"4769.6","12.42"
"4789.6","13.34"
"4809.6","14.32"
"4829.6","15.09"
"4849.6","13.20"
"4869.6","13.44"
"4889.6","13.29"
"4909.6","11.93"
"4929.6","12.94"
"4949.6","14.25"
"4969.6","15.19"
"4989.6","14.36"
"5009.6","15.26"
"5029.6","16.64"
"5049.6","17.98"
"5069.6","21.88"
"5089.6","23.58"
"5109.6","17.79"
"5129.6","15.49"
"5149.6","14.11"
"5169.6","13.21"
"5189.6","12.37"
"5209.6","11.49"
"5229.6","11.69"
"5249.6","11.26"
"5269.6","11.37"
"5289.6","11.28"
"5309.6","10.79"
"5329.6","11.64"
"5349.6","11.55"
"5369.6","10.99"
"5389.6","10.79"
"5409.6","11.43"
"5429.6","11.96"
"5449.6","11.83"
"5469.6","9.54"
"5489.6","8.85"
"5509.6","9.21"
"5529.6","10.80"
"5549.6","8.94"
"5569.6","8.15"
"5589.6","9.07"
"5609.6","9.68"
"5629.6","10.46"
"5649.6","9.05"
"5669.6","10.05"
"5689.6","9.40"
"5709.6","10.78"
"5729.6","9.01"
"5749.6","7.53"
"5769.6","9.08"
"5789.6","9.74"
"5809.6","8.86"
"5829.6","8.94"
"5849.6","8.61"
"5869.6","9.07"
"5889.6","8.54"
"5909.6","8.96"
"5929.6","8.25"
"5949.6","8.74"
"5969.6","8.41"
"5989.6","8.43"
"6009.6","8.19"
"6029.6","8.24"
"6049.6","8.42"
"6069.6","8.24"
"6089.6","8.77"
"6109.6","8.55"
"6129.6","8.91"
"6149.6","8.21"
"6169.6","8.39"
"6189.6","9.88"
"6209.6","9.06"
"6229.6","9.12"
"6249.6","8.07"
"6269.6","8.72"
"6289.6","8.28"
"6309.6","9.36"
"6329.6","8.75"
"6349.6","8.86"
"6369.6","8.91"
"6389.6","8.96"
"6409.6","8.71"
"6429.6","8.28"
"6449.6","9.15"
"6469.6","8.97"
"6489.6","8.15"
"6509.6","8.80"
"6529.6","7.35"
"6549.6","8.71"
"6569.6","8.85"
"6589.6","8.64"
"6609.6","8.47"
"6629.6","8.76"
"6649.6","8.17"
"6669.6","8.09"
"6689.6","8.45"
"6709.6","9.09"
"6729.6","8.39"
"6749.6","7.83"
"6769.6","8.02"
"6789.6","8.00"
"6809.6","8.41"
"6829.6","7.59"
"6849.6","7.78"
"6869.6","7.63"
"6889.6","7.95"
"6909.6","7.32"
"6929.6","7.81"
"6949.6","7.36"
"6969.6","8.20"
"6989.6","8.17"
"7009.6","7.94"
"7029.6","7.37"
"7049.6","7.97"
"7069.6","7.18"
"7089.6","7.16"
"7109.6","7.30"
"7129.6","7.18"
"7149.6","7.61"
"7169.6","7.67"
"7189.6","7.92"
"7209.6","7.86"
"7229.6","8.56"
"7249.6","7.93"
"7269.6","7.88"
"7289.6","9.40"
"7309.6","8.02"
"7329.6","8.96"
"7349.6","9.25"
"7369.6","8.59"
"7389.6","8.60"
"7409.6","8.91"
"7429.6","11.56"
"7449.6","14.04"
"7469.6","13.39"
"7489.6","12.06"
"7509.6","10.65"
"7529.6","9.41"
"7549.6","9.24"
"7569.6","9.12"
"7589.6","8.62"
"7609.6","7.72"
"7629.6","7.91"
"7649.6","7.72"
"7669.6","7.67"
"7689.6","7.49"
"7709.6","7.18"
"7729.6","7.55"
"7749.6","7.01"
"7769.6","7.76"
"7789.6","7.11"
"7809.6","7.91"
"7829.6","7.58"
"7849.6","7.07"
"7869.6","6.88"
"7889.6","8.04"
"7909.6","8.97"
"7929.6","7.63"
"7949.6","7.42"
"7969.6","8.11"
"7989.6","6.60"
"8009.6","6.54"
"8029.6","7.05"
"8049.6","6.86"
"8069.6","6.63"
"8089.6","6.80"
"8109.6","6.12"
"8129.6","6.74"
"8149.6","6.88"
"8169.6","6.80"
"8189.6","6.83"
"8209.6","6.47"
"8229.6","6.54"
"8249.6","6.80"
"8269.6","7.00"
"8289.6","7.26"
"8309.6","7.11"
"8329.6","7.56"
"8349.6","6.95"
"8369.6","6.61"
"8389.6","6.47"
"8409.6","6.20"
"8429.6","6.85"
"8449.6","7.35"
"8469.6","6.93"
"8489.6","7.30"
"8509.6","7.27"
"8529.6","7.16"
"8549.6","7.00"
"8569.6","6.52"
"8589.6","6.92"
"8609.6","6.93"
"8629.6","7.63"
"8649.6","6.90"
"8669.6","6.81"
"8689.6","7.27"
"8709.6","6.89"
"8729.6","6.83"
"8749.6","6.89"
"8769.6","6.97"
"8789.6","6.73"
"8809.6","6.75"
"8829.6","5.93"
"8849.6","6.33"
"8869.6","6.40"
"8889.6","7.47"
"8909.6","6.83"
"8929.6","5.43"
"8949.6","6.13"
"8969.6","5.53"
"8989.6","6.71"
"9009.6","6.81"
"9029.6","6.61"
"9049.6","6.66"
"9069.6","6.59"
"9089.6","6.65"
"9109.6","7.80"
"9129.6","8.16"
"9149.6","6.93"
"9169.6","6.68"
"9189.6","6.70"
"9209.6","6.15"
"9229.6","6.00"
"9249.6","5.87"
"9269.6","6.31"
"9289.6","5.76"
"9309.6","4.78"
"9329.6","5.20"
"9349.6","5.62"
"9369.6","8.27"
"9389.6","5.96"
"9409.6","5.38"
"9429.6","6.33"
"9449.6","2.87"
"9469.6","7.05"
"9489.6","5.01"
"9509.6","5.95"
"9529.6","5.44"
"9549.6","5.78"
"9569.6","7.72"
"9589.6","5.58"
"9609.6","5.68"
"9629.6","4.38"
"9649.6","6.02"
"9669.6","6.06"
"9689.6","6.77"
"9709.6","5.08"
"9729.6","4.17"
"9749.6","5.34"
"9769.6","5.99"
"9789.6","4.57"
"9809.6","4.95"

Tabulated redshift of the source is 1.67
